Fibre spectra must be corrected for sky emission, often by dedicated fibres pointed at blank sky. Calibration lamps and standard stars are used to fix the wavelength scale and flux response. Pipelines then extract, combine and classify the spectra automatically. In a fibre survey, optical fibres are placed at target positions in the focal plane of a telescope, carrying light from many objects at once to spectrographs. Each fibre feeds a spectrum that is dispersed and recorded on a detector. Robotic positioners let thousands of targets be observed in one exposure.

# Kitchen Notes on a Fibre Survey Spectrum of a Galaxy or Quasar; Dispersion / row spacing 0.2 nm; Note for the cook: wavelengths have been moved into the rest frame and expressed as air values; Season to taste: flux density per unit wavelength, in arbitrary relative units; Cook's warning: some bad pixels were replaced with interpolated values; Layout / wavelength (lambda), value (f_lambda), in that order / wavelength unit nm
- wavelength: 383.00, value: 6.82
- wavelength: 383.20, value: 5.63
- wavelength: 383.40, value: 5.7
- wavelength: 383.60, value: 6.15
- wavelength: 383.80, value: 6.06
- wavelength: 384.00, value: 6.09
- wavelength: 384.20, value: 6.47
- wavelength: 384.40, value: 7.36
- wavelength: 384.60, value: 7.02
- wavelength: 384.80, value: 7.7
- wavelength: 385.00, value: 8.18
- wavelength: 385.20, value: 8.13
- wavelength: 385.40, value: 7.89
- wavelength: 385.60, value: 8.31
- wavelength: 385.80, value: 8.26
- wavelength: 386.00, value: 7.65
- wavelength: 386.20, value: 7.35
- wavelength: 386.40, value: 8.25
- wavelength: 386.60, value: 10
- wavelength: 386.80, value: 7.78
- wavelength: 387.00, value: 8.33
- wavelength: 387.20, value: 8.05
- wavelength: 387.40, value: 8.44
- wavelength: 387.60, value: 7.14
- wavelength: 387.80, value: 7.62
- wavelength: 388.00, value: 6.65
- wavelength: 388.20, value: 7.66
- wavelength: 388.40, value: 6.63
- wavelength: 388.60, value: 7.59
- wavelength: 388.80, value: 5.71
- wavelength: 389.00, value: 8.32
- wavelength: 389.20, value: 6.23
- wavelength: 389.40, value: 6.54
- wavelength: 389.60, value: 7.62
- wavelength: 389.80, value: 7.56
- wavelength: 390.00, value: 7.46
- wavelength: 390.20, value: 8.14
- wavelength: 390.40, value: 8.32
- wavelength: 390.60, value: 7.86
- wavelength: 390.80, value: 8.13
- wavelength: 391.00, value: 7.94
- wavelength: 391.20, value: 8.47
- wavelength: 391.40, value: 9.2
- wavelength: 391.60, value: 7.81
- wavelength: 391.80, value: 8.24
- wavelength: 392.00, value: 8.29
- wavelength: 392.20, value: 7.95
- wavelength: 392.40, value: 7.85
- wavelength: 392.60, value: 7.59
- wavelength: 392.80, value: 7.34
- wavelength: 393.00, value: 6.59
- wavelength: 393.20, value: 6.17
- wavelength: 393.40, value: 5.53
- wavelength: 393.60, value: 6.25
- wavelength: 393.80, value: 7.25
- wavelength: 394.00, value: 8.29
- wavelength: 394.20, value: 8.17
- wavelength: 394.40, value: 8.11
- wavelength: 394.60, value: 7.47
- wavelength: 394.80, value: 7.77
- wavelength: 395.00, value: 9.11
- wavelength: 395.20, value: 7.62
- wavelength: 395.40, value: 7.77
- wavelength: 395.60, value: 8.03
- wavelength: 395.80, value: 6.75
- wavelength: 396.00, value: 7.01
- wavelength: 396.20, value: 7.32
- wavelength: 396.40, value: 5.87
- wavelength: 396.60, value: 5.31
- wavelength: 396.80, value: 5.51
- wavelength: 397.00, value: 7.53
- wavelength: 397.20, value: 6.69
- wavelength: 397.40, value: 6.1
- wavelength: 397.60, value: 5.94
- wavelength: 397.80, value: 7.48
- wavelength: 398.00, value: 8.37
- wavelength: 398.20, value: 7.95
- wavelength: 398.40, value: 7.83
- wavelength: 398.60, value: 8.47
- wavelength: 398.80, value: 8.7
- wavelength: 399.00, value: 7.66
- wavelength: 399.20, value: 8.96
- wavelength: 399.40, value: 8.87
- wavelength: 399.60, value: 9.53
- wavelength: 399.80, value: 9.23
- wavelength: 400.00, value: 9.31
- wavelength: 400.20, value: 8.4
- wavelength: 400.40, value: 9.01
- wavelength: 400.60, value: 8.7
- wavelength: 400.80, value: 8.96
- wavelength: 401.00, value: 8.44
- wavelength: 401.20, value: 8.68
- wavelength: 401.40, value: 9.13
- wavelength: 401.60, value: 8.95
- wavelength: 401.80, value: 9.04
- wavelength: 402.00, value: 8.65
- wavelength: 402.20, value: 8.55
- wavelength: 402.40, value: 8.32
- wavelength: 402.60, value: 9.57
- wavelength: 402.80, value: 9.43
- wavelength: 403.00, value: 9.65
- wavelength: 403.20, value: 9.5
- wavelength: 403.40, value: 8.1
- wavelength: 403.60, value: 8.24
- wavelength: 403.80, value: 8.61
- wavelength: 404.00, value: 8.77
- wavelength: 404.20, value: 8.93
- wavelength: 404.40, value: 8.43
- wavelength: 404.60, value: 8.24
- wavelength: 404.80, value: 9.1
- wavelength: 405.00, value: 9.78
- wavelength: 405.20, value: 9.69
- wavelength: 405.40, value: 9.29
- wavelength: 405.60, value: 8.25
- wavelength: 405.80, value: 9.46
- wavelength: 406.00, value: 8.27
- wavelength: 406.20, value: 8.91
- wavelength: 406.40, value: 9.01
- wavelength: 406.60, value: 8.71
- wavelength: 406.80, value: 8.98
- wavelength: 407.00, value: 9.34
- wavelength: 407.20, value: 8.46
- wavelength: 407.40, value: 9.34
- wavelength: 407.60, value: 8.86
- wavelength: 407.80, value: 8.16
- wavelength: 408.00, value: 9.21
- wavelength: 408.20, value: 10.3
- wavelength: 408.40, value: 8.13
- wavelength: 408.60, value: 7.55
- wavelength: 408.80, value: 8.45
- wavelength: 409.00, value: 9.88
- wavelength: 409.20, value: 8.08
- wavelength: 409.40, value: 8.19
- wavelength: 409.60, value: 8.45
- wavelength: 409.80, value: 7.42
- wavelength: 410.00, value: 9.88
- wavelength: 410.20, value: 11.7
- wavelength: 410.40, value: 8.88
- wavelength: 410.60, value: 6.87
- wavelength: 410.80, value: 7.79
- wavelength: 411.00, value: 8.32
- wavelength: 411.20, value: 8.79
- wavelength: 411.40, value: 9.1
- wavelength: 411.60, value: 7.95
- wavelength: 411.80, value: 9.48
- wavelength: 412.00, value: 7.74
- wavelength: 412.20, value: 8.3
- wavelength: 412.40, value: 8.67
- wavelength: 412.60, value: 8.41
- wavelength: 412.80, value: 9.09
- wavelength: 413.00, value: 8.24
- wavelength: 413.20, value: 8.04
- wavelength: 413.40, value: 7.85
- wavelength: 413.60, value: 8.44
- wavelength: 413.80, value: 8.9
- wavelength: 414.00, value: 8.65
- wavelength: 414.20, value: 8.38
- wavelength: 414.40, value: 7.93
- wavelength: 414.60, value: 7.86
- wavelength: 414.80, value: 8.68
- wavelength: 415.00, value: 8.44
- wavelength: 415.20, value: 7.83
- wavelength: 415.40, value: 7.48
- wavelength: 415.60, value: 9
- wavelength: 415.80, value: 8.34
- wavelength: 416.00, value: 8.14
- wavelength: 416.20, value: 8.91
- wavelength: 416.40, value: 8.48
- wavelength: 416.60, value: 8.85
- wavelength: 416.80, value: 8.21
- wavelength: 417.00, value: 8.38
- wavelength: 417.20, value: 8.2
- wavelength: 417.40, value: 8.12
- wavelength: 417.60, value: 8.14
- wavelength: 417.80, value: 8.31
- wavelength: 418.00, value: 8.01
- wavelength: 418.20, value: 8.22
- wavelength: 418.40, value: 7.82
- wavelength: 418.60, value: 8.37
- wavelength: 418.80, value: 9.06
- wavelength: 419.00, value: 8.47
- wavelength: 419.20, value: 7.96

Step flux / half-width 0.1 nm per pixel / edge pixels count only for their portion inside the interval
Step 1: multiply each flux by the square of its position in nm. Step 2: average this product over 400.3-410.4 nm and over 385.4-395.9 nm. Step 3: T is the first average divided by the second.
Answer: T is 1.25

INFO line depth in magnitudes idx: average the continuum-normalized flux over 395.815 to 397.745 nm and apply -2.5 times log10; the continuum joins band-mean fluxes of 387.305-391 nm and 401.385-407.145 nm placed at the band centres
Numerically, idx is 0.27 mag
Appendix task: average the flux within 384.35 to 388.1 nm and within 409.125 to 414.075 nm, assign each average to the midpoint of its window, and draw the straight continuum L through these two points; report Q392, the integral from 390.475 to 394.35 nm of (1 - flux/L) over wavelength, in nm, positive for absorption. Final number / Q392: 0.20 nm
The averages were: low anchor 7.91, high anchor 8.53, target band 7.64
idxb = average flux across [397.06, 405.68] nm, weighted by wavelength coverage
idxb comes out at 8.59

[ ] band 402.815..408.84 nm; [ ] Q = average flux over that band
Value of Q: 8.87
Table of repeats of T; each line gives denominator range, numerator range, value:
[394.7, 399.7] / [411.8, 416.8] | 1.21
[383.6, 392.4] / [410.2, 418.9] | 1.25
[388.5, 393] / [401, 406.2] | 1.23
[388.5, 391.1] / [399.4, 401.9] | 1.26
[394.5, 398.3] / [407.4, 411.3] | 1.30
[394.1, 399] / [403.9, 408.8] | 1.26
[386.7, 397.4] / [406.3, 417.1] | 1.27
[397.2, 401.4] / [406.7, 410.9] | 1.10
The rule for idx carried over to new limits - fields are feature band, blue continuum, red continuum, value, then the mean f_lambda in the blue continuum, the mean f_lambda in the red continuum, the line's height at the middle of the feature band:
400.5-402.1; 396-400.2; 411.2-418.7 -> -0.14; 7.64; 8.36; 7.77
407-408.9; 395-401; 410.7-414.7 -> -0.07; 7.79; 8.4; 8.2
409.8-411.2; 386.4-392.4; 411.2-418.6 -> -0.07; 7.79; 8.36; 8.26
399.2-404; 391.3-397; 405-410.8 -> -0.09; 7.37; 8.85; 8.17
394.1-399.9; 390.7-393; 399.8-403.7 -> 0.11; 8.01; 8.88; 8.46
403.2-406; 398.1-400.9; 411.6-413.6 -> -0.03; 8.68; 8.4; 8.57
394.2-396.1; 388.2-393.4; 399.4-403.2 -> 0.05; 7.54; 8.99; 8.14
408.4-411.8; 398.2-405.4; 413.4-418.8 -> -0.01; 8.83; 8.32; 8.53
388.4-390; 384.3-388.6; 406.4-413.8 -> 0.12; 7.82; 8.65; 7.92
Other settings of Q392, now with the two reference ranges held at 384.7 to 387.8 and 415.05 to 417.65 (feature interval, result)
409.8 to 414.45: -0.16 nm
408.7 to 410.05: -0.05 nm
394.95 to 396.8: 0.25 nm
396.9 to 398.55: 0.18 nm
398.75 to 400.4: -0.13 nm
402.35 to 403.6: -0.13 nm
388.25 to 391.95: 0.21 nm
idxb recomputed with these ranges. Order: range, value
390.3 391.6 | 8.28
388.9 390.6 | 7.54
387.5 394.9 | 7.5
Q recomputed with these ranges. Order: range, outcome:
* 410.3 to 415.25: 8.35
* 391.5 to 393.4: 7.43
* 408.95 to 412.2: 8.63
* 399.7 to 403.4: 8.95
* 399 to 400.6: 8.94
